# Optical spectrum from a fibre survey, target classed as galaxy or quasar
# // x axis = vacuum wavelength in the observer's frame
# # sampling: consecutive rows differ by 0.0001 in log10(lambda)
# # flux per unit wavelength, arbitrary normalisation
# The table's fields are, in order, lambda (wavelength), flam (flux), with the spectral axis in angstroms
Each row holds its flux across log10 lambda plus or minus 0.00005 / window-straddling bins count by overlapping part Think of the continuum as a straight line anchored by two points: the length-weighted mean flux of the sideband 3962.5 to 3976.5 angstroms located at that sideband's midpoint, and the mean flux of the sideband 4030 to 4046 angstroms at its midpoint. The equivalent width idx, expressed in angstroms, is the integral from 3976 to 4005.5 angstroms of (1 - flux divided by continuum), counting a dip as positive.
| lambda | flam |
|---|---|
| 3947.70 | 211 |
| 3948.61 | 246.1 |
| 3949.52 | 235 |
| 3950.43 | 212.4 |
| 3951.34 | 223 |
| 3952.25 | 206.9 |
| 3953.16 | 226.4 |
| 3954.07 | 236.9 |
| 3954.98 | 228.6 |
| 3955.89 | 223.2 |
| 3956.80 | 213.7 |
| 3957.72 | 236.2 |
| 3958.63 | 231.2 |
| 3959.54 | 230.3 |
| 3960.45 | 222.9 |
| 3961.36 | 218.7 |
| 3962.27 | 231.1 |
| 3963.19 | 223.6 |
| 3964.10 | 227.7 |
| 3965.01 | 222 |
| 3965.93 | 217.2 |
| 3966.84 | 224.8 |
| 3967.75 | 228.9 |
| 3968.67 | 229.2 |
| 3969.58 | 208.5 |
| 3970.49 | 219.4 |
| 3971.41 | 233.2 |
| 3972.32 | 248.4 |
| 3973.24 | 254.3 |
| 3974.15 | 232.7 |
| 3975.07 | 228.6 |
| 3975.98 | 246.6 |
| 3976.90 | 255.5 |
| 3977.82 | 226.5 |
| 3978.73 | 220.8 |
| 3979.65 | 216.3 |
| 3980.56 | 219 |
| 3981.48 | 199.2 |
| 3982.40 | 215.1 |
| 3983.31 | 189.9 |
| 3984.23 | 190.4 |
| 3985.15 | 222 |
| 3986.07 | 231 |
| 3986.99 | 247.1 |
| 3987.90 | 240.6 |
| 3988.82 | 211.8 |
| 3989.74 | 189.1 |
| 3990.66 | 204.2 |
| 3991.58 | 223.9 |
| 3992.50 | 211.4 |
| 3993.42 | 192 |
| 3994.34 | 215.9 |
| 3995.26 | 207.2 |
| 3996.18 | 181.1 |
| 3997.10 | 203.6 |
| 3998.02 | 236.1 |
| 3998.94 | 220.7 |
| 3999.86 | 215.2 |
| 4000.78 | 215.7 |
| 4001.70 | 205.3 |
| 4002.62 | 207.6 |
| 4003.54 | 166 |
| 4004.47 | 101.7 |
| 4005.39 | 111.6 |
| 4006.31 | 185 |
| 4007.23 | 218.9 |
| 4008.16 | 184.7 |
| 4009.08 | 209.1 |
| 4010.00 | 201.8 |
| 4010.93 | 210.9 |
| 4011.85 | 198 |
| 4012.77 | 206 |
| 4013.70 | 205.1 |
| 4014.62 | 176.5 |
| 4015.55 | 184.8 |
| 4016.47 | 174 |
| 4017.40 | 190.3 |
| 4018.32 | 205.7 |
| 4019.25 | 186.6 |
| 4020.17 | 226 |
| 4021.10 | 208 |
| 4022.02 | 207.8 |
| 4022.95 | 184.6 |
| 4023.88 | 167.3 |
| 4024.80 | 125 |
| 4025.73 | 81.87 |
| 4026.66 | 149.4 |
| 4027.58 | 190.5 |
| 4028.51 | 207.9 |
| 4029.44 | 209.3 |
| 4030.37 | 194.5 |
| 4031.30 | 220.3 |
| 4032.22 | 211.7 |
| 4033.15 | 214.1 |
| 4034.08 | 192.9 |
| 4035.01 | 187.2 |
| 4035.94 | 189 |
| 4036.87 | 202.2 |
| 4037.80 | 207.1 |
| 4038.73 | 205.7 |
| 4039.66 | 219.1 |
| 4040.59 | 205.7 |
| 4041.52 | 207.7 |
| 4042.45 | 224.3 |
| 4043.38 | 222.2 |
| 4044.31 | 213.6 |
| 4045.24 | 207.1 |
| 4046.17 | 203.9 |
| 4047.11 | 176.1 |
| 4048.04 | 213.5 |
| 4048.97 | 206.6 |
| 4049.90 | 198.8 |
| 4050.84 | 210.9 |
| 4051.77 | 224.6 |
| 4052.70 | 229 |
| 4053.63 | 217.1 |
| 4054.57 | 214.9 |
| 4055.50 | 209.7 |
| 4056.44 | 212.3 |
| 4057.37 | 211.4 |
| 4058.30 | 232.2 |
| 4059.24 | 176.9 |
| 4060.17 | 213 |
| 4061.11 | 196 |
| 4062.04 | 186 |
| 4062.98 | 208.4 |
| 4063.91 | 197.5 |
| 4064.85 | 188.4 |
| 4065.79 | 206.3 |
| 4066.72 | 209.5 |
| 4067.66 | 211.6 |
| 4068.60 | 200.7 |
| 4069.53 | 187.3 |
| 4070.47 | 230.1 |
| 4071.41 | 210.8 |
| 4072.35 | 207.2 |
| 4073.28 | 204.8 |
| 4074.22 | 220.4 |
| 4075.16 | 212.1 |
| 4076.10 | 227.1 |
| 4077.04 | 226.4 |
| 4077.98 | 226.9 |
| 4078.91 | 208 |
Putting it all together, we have 2.0 angstroms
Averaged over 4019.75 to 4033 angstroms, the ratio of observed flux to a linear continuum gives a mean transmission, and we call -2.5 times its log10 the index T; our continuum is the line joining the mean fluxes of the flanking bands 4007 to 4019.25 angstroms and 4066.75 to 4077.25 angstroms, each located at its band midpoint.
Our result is 0.08 mag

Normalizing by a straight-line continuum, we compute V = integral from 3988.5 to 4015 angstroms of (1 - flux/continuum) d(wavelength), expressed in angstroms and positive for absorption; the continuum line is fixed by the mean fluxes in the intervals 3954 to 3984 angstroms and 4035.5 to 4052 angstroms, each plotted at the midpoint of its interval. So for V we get 2.5 angstroms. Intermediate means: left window 226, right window 207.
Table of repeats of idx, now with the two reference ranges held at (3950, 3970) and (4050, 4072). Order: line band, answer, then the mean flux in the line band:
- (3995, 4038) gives 4.8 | 191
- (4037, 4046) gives 0.0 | 212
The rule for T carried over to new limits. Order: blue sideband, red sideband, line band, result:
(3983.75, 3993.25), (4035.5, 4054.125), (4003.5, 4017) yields 0.169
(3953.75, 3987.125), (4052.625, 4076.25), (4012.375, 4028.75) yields 0.189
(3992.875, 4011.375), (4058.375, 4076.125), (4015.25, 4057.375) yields 0.006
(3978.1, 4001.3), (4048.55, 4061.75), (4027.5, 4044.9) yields 0.023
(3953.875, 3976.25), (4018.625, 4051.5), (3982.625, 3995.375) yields 0.025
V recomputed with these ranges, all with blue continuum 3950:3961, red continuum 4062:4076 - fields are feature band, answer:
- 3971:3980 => -0.63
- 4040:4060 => -0.10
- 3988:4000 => 0.49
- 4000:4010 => 1.57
